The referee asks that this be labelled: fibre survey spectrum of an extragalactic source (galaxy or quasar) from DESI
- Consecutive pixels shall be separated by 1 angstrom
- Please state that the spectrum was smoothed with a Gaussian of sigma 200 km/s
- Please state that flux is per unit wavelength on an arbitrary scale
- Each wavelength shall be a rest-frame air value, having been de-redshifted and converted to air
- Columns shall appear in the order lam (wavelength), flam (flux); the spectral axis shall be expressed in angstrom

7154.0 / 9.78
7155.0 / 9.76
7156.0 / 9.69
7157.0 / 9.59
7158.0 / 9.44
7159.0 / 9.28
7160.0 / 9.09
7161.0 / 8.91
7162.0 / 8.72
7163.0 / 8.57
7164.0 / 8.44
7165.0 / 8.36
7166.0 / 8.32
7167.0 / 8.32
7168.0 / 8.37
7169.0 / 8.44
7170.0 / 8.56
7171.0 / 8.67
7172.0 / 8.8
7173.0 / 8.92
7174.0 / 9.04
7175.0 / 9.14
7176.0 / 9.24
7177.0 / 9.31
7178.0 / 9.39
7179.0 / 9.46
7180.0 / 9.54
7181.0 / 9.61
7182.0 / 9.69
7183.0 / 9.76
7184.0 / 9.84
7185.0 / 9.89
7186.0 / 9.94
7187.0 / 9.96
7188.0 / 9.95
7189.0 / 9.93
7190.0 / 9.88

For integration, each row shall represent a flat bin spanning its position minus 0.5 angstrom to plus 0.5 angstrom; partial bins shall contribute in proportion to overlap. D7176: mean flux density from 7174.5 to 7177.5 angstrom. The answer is 9.23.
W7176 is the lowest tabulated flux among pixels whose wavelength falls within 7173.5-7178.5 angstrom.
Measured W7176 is 9.04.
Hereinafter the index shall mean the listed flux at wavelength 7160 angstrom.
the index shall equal 9.09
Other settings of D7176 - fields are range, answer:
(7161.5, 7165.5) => 8.52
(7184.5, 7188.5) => 9.93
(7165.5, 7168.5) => 8.34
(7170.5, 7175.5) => 8.91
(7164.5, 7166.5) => 8.34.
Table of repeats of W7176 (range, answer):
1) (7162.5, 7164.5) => 8.44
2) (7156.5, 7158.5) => 9.44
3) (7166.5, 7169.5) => 8.32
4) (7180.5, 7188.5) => 9.61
